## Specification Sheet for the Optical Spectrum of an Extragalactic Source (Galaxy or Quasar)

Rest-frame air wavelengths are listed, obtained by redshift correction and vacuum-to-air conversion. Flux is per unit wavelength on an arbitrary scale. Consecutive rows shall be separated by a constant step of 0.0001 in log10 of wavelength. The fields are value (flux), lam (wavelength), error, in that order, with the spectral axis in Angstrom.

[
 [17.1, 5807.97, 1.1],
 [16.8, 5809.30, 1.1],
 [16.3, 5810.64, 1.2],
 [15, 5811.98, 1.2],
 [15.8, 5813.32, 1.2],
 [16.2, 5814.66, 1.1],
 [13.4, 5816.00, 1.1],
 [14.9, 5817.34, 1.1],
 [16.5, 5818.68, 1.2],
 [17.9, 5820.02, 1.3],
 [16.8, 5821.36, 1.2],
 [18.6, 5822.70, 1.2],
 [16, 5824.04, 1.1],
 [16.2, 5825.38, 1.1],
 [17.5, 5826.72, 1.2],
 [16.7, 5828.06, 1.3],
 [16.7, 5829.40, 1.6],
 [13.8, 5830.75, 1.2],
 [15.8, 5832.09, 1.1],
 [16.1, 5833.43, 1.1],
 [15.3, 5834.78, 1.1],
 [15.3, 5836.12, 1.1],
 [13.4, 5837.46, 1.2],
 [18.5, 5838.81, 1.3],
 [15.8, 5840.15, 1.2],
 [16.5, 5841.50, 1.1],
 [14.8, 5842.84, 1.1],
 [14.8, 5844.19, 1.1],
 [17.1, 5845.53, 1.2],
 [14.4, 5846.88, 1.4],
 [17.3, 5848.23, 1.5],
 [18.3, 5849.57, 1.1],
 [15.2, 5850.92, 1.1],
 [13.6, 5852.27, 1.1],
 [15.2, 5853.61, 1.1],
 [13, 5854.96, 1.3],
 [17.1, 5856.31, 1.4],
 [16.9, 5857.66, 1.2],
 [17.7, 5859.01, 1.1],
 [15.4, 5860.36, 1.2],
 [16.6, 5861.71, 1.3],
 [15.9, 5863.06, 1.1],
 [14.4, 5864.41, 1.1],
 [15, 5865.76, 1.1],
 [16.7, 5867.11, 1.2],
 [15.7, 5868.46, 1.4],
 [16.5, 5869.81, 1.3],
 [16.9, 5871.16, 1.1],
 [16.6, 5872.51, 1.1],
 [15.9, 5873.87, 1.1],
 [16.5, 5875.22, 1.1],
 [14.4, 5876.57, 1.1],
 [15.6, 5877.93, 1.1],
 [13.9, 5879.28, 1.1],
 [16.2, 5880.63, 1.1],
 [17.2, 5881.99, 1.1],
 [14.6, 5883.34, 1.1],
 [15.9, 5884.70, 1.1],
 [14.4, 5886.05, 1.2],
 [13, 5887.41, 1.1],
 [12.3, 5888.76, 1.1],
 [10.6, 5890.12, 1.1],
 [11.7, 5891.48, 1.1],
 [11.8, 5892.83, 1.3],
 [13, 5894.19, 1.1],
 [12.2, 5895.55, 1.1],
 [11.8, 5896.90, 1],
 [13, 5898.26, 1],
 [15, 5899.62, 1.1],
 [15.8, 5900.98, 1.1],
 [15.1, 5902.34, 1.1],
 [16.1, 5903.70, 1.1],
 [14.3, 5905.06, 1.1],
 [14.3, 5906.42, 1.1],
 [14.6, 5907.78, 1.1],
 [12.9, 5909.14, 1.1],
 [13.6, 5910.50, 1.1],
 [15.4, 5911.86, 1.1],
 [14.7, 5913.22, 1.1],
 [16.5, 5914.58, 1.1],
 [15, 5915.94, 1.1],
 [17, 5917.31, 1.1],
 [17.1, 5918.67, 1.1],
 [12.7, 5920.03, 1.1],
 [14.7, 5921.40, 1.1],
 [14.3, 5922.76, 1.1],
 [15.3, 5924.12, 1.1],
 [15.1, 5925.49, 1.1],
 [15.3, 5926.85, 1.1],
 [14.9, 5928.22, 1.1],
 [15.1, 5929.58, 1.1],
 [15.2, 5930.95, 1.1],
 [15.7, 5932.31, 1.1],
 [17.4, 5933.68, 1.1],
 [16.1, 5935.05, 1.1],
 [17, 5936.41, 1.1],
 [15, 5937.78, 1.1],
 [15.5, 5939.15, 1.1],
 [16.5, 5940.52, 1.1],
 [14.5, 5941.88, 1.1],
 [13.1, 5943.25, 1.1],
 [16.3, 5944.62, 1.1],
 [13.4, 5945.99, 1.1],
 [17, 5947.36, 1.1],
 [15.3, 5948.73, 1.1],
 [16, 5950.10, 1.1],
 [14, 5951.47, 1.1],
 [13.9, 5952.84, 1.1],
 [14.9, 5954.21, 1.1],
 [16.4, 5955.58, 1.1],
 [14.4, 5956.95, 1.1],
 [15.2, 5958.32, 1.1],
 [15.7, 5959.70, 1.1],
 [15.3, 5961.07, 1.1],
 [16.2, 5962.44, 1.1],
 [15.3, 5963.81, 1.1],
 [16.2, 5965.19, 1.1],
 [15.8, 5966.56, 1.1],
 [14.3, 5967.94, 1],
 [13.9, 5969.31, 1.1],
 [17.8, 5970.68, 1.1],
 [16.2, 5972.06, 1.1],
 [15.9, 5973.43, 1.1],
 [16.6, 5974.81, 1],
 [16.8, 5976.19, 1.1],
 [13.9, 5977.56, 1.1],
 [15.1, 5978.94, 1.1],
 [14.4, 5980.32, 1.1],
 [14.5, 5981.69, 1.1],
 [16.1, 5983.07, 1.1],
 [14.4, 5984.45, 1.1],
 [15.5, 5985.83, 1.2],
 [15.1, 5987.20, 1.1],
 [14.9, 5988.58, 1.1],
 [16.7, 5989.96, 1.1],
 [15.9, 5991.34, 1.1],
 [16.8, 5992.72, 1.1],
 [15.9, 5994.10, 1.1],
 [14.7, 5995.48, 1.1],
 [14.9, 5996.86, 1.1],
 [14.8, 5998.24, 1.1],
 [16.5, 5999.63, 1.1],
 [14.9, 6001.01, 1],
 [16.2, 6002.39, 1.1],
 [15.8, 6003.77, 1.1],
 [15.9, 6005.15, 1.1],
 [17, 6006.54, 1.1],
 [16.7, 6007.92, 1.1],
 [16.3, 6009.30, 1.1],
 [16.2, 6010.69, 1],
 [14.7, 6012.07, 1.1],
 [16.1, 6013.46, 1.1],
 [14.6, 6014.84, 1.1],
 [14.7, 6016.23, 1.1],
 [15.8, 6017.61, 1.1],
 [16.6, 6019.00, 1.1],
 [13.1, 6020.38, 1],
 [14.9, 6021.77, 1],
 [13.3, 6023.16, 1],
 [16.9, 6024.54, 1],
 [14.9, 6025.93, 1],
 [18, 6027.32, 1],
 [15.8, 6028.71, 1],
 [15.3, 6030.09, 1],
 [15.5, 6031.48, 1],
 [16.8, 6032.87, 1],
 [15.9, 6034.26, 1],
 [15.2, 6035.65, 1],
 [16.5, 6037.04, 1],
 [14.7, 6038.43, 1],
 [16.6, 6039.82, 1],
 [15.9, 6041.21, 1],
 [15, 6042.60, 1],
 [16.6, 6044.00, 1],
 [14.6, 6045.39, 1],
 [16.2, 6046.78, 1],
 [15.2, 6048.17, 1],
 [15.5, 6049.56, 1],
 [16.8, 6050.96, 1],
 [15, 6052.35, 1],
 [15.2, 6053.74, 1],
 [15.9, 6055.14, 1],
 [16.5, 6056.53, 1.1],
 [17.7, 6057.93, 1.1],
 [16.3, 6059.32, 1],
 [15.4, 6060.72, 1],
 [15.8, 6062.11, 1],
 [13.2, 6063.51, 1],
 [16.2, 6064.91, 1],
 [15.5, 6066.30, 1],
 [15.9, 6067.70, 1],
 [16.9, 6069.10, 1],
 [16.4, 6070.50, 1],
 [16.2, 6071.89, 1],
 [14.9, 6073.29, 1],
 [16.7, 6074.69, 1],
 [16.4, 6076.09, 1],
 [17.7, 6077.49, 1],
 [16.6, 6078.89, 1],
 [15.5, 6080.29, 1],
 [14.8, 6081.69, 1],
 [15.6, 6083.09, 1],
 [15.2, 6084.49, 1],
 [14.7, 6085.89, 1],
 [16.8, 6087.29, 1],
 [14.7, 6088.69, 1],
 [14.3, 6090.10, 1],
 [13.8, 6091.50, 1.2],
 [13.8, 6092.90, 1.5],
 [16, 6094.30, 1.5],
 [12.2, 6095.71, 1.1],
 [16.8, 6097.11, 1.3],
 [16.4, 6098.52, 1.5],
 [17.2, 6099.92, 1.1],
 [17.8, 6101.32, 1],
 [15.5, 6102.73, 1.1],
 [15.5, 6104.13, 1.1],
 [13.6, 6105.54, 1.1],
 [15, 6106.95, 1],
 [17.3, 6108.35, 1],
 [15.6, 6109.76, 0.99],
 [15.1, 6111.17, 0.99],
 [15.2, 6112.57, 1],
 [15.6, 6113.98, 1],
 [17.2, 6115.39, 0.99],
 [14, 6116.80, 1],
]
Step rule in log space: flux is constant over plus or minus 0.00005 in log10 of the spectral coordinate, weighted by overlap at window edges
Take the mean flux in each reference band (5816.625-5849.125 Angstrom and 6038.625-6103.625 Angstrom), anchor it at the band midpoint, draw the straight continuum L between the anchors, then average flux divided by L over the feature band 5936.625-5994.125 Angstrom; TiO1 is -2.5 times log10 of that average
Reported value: 0.035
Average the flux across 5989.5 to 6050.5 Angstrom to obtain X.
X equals 15.7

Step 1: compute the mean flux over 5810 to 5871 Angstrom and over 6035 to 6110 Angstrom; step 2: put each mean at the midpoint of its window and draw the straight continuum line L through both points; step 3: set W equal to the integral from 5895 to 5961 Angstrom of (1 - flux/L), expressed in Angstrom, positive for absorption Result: 3.4 Angstrom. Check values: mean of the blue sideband 15.9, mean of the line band 15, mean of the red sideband 15.7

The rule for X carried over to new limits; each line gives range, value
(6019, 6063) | 15.7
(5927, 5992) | 15.4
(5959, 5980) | 15.6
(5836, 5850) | 16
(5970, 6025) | 15.6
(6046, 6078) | 16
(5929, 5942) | 15.9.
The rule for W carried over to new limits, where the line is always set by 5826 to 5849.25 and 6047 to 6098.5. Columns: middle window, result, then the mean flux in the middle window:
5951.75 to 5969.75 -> 0.66 Angstrom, 15.2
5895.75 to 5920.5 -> 1.78 Angstrom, 14.7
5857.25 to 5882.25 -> -0.15 Angstrom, 16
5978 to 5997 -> 0.47 Angstrom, 15.3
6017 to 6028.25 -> 0.18 Angstrom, 15.4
